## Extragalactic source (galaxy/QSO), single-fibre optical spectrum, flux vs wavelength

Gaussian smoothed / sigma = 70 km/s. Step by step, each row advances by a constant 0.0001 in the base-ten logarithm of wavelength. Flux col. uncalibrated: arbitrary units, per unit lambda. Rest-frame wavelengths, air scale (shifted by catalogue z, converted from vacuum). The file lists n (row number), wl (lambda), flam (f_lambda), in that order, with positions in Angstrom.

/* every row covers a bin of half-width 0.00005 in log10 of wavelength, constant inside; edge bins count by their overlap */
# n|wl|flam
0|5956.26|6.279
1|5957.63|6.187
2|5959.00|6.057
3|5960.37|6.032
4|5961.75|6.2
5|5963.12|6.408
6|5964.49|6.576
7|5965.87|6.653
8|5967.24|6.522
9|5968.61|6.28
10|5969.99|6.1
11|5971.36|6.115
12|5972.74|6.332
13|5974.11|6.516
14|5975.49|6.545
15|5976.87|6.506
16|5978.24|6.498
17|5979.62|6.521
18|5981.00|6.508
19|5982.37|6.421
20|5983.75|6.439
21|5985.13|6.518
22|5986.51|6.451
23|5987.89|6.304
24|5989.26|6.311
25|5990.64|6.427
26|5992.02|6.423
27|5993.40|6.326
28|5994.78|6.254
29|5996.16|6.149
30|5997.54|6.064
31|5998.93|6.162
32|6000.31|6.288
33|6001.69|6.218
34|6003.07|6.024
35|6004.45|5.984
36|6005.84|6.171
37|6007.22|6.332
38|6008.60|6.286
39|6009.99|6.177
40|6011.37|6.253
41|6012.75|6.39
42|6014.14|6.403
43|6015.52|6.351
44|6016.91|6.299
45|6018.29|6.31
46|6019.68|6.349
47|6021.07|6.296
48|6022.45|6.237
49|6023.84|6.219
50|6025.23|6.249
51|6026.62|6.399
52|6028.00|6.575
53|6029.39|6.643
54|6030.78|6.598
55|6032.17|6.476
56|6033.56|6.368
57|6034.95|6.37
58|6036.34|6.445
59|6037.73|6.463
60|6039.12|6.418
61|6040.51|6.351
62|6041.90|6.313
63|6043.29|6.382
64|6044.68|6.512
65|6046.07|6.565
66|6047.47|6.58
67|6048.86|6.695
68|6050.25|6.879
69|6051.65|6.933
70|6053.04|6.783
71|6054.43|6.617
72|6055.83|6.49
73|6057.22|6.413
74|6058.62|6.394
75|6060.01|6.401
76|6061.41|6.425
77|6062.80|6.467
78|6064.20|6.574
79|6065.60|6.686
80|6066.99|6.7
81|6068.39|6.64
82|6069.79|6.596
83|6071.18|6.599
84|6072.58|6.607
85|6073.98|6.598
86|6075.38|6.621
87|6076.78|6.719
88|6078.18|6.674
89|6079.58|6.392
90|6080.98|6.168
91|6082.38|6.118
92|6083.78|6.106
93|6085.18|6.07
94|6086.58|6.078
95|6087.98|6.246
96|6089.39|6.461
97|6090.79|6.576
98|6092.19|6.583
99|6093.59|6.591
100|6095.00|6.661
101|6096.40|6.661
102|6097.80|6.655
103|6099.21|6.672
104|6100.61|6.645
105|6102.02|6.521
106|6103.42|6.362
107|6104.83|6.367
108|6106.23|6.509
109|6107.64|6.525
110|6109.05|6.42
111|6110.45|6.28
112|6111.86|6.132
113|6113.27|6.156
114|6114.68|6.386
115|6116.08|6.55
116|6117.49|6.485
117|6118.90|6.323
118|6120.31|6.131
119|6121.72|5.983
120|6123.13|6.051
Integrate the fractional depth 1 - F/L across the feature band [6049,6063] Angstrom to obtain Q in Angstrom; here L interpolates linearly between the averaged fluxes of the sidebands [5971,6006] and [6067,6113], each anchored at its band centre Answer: -0.4 Angstrom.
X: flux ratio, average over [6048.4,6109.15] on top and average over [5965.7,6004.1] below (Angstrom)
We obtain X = 1.03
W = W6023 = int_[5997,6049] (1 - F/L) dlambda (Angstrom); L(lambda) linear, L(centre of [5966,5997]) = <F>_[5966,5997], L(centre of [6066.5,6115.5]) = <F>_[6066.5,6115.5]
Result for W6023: 0.6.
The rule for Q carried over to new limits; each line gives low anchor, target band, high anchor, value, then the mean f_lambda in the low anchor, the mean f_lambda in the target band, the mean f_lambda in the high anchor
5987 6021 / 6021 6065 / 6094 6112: -0.9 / 6.26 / 6.49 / 6.5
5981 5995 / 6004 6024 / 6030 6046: 0.4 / 6.4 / 6.27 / 6.43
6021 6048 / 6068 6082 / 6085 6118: -0.2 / 6.42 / 6.55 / 6.45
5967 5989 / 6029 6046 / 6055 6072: 0.1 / 6.41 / 6.45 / 6.53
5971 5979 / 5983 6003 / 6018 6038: 0.4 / 6.43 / 6.3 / 6.4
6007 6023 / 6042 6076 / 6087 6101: -0.7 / 6.31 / 6.59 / 6.56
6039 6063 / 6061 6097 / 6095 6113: 0.1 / 6.54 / 6.49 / 6.48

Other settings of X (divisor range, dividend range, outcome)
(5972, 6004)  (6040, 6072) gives 1.03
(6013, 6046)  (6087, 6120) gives 1.01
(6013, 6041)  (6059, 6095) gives 1.01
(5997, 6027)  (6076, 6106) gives 1.03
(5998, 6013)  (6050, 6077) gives 1.06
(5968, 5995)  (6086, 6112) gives 1.01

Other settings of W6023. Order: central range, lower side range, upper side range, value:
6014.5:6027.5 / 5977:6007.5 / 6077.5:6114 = 0.06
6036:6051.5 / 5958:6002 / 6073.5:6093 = -0.38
